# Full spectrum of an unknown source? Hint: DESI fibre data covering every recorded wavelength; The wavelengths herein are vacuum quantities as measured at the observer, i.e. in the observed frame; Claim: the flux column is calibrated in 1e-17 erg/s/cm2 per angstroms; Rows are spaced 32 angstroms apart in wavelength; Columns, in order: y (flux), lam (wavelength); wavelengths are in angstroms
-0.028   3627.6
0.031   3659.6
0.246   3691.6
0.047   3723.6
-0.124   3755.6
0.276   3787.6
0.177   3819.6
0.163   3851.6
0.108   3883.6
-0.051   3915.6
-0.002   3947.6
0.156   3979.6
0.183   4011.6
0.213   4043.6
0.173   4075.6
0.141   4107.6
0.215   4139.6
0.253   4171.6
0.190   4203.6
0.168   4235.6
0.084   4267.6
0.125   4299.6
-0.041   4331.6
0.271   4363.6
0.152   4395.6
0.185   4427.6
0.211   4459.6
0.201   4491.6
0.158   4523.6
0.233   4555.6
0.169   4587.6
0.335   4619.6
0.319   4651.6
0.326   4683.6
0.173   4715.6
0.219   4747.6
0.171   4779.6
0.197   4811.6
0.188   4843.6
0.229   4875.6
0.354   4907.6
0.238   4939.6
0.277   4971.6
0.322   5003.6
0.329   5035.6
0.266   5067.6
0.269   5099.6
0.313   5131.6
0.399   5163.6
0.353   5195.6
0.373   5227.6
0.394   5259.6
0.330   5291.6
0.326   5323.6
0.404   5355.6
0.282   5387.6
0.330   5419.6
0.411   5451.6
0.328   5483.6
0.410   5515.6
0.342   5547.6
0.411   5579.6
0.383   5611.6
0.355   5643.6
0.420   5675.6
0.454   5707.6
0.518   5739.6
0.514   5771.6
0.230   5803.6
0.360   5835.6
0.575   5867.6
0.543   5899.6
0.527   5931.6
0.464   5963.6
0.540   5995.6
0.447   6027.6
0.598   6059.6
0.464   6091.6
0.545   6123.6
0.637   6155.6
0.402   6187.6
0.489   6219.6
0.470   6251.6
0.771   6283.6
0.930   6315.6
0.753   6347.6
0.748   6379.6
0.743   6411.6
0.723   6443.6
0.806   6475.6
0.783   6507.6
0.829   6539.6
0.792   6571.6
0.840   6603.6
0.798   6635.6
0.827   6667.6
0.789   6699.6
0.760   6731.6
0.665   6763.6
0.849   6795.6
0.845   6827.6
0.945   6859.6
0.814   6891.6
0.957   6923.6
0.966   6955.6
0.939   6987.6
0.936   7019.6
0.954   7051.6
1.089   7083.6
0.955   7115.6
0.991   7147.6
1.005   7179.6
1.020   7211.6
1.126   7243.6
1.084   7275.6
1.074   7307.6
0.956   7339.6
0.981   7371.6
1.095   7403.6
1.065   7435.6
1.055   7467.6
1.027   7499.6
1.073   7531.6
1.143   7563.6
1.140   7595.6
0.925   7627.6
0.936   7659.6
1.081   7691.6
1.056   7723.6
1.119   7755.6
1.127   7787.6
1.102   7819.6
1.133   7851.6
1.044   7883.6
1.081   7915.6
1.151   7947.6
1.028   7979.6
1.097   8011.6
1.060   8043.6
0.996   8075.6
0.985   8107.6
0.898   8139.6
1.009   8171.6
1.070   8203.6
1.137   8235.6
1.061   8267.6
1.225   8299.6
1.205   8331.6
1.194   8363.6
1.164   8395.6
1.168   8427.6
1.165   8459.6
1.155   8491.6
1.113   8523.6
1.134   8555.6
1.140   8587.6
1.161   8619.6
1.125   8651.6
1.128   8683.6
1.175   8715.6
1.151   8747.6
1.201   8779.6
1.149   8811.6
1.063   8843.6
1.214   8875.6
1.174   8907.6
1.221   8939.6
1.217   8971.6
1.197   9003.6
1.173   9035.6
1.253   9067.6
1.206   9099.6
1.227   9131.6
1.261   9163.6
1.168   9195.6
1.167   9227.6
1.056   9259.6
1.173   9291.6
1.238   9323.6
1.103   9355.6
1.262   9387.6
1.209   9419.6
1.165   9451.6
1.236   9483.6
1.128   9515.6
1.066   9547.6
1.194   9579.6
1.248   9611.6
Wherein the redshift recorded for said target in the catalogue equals 0.57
